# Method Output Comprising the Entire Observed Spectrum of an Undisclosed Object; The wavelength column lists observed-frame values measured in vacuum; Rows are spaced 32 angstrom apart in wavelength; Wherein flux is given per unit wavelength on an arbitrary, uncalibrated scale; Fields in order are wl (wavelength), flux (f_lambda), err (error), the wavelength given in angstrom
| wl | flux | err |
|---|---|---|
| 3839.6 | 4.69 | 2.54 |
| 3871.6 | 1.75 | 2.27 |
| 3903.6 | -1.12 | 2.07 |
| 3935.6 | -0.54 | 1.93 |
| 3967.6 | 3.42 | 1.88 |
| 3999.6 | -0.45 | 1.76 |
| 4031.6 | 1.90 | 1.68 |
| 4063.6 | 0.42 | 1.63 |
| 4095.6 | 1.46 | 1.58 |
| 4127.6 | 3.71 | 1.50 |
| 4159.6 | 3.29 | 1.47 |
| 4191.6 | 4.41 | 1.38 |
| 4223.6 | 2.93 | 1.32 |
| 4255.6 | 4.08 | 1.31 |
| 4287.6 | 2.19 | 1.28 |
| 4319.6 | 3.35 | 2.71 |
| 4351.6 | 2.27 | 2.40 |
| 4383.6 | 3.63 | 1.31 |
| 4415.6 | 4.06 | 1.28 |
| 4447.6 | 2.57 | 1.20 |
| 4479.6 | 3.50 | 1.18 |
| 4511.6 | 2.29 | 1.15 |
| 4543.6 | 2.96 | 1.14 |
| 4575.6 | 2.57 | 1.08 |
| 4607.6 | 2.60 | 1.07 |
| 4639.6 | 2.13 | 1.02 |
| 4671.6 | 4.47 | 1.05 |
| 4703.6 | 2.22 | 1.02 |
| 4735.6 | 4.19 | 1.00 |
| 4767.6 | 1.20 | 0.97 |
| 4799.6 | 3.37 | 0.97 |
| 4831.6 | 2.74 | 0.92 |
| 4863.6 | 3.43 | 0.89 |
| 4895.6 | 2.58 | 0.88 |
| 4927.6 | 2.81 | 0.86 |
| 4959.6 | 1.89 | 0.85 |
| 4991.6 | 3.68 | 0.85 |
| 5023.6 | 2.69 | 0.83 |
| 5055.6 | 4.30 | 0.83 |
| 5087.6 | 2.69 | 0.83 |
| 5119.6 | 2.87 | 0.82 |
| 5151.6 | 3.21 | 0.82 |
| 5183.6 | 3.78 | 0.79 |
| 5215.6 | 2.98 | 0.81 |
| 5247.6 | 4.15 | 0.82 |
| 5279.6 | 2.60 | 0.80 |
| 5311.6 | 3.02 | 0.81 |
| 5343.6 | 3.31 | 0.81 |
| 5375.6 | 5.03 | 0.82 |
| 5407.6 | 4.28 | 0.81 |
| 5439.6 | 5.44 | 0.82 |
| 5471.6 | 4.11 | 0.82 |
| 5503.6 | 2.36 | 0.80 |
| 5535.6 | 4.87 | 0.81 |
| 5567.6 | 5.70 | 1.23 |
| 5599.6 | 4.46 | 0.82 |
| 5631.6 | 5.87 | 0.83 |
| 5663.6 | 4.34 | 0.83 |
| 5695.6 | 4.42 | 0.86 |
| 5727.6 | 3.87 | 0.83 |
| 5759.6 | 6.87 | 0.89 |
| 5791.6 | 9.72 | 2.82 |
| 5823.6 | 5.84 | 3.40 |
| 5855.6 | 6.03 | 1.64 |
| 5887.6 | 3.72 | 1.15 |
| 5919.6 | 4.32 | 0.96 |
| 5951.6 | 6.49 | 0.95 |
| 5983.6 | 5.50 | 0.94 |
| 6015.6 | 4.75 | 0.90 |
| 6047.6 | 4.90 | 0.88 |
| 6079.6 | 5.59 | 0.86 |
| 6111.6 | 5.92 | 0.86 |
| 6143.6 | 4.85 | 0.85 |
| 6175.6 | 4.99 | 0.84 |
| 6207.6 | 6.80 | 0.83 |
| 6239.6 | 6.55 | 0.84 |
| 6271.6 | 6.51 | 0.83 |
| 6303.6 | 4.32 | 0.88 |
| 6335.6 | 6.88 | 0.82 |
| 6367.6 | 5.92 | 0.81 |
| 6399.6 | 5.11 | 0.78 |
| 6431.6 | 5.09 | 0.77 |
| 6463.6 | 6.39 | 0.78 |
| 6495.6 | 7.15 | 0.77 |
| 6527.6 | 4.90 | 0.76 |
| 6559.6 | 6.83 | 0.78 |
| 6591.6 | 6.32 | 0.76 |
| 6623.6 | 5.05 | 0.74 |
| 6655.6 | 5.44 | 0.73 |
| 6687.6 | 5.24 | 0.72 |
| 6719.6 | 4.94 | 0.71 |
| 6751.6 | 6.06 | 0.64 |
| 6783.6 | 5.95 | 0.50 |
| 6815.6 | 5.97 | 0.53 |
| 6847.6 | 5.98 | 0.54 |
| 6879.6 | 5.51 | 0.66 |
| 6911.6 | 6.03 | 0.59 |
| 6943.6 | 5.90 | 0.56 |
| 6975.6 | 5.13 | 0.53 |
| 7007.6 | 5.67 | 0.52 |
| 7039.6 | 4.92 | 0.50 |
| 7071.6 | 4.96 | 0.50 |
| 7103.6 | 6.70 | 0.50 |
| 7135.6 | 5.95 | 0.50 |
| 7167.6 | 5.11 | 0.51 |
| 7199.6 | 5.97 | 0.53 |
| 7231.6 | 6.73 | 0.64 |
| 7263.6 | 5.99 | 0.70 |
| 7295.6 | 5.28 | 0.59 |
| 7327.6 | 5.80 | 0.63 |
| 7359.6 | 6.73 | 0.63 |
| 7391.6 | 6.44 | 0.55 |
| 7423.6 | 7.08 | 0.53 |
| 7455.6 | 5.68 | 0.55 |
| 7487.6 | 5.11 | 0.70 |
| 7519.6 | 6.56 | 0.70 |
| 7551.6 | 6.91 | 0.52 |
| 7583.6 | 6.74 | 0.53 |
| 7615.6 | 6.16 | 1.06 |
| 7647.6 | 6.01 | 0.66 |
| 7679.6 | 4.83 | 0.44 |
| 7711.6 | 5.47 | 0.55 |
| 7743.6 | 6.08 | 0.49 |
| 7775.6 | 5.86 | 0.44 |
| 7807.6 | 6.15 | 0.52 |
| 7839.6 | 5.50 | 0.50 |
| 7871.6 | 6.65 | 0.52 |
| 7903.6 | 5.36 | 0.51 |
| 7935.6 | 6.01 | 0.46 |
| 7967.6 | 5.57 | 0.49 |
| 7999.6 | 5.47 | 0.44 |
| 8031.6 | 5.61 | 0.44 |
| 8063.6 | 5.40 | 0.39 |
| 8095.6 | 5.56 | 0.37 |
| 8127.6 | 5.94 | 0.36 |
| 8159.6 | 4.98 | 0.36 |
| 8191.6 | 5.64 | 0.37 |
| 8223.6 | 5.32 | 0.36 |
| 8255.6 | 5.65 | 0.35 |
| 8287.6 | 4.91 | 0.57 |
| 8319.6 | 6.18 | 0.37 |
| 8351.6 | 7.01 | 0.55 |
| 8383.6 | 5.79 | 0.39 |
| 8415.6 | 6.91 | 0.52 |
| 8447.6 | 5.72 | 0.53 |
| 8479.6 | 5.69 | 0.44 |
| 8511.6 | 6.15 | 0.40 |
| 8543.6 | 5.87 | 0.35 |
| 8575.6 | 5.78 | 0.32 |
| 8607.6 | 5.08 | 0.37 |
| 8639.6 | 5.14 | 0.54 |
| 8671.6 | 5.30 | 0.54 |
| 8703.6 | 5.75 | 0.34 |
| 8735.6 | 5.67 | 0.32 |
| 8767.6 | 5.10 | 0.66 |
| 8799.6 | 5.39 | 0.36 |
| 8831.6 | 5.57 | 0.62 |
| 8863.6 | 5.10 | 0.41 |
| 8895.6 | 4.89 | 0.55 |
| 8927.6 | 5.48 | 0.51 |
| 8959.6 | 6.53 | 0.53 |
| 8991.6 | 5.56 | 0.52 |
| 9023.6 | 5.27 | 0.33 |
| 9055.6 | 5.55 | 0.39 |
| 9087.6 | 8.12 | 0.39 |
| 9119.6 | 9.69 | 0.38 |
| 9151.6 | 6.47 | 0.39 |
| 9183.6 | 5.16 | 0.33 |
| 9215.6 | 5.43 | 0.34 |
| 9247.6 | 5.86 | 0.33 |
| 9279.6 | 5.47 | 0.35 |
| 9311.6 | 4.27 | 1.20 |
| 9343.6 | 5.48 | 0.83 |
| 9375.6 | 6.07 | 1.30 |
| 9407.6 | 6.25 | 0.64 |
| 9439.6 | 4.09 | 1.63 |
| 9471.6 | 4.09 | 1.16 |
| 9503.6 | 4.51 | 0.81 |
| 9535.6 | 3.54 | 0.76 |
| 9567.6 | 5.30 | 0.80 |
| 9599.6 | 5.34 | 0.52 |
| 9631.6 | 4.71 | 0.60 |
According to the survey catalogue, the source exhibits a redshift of 0.387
